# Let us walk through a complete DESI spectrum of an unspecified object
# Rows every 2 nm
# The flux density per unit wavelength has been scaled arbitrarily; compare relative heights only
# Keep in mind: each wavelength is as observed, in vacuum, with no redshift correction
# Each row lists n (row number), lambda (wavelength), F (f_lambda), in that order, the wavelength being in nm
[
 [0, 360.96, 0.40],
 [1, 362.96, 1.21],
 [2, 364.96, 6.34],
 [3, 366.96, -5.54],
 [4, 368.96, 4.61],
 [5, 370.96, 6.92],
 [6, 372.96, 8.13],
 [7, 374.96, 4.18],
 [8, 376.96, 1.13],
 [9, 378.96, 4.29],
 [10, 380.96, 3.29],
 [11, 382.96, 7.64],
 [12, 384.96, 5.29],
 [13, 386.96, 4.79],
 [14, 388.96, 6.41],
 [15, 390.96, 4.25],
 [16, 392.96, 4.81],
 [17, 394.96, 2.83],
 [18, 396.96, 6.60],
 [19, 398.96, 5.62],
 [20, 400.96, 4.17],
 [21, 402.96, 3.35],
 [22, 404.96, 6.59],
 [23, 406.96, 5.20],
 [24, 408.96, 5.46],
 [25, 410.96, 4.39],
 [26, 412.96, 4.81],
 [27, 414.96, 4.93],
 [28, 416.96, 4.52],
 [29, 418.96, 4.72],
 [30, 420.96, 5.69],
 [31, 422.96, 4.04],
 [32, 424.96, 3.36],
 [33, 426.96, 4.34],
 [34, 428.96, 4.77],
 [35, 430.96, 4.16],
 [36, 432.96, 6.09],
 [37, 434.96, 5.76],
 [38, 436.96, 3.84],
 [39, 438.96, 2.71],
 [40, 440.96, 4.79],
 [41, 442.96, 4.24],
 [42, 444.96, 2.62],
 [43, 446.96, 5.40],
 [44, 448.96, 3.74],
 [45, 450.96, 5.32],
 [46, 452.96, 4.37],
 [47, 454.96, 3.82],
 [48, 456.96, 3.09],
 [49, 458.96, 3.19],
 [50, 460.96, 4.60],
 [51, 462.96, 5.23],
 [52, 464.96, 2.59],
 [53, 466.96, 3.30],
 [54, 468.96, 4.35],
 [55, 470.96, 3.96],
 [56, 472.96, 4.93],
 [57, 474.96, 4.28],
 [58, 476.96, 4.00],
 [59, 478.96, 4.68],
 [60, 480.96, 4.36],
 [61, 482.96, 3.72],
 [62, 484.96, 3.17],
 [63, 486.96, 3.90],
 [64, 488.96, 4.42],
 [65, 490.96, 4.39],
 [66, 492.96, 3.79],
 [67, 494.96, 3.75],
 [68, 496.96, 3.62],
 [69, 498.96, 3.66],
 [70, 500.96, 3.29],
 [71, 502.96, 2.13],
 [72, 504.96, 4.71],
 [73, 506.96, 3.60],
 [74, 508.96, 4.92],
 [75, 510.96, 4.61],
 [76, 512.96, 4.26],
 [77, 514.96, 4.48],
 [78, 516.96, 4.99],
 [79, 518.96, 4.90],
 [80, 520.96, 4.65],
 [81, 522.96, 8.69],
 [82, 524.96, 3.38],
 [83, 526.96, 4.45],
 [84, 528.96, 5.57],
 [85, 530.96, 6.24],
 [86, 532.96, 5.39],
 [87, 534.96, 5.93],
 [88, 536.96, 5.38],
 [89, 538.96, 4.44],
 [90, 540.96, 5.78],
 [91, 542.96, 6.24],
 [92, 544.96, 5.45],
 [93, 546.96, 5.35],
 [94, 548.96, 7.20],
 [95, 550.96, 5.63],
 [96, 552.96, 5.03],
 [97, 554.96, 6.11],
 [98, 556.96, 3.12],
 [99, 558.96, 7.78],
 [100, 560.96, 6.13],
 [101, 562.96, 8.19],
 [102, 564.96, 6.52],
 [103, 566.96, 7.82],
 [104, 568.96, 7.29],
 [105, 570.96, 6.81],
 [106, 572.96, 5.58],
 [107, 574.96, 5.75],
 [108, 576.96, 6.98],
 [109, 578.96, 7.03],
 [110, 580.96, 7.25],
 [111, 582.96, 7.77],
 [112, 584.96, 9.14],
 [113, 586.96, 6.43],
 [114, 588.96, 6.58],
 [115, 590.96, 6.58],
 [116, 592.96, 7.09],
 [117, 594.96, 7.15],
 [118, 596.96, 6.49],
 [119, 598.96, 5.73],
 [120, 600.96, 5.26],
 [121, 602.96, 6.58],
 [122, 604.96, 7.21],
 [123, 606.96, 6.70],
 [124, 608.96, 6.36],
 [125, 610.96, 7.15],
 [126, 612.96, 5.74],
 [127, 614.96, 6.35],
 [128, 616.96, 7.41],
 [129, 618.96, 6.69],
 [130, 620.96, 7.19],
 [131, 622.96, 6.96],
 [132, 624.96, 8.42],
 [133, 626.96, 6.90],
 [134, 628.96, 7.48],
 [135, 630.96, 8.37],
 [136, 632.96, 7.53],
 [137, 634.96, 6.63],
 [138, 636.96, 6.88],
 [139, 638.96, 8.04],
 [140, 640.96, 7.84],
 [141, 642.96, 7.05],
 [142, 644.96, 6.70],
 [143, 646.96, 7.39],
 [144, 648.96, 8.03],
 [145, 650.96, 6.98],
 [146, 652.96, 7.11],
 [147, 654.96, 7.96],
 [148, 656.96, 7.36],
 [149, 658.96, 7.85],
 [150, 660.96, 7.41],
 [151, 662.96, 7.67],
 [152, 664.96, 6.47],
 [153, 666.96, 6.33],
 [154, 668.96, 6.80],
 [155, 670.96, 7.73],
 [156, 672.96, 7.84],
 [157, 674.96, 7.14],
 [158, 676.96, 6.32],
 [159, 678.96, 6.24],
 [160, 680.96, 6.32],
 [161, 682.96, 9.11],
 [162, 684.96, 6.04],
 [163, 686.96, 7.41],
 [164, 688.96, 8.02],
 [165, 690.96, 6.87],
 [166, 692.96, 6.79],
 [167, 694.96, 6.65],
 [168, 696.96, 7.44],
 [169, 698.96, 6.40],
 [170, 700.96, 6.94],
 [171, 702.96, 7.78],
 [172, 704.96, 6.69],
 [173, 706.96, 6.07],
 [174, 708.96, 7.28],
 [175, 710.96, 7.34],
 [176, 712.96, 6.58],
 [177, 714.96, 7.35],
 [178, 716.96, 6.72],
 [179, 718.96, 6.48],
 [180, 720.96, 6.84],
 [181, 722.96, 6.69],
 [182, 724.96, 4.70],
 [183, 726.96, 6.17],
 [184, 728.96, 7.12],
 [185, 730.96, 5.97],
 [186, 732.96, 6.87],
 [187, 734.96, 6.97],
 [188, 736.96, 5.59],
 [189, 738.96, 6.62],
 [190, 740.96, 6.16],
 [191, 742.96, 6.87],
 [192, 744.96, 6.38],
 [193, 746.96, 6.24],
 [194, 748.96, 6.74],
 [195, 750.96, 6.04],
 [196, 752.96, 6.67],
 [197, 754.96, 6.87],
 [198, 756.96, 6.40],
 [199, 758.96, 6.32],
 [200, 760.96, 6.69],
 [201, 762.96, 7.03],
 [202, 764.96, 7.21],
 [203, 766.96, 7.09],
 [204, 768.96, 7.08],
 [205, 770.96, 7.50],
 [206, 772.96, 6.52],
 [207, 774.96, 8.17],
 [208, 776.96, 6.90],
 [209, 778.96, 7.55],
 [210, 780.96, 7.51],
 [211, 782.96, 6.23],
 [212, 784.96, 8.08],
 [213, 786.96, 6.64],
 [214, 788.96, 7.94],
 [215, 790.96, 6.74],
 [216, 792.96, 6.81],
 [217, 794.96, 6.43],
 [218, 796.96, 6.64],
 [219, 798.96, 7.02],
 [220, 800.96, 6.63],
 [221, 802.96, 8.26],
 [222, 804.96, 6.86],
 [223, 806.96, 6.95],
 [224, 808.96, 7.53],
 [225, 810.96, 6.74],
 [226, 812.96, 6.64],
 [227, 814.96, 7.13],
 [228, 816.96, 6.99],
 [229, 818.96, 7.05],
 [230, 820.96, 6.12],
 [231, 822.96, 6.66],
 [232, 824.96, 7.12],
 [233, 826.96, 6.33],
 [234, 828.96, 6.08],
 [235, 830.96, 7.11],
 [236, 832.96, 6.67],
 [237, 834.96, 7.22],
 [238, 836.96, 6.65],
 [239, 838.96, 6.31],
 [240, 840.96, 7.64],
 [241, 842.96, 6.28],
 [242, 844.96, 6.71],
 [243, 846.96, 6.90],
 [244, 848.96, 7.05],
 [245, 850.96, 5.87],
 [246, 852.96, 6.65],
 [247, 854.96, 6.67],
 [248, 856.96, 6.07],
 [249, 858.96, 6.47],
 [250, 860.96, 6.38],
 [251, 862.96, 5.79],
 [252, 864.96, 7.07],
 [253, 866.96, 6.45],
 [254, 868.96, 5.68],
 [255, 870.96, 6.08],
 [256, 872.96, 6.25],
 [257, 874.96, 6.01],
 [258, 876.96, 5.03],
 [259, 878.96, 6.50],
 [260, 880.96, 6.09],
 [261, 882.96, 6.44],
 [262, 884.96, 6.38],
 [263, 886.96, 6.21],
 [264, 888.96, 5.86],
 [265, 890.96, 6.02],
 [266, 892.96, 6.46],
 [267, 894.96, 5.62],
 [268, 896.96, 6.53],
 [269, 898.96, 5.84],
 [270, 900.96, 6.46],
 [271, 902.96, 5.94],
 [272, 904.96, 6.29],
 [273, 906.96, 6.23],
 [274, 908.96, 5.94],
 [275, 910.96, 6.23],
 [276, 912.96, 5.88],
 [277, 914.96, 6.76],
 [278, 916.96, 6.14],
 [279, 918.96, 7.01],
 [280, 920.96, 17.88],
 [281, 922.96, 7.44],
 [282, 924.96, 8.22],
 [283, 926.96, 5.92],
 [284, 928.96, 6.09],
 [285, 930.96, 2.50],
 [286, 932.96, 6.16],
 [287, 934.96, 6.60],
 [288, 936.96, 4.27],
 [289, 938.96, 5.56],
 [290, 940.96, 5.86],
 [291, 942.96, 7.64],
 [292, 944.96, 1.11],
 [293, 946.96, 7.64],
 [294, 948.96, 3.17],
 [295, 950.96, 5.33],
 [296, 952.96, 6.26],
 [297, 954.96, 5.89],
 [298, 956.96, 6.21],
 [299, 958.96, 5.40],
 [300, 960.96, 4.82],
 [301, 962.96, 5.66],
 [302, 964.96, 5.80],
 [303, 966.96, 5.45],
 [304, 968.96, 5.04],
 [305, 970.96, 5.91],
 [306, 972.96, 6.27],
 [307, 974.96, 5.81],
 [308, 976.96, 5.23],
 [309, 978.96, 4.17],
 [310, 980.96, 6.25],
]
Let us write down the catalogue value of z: 0.403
